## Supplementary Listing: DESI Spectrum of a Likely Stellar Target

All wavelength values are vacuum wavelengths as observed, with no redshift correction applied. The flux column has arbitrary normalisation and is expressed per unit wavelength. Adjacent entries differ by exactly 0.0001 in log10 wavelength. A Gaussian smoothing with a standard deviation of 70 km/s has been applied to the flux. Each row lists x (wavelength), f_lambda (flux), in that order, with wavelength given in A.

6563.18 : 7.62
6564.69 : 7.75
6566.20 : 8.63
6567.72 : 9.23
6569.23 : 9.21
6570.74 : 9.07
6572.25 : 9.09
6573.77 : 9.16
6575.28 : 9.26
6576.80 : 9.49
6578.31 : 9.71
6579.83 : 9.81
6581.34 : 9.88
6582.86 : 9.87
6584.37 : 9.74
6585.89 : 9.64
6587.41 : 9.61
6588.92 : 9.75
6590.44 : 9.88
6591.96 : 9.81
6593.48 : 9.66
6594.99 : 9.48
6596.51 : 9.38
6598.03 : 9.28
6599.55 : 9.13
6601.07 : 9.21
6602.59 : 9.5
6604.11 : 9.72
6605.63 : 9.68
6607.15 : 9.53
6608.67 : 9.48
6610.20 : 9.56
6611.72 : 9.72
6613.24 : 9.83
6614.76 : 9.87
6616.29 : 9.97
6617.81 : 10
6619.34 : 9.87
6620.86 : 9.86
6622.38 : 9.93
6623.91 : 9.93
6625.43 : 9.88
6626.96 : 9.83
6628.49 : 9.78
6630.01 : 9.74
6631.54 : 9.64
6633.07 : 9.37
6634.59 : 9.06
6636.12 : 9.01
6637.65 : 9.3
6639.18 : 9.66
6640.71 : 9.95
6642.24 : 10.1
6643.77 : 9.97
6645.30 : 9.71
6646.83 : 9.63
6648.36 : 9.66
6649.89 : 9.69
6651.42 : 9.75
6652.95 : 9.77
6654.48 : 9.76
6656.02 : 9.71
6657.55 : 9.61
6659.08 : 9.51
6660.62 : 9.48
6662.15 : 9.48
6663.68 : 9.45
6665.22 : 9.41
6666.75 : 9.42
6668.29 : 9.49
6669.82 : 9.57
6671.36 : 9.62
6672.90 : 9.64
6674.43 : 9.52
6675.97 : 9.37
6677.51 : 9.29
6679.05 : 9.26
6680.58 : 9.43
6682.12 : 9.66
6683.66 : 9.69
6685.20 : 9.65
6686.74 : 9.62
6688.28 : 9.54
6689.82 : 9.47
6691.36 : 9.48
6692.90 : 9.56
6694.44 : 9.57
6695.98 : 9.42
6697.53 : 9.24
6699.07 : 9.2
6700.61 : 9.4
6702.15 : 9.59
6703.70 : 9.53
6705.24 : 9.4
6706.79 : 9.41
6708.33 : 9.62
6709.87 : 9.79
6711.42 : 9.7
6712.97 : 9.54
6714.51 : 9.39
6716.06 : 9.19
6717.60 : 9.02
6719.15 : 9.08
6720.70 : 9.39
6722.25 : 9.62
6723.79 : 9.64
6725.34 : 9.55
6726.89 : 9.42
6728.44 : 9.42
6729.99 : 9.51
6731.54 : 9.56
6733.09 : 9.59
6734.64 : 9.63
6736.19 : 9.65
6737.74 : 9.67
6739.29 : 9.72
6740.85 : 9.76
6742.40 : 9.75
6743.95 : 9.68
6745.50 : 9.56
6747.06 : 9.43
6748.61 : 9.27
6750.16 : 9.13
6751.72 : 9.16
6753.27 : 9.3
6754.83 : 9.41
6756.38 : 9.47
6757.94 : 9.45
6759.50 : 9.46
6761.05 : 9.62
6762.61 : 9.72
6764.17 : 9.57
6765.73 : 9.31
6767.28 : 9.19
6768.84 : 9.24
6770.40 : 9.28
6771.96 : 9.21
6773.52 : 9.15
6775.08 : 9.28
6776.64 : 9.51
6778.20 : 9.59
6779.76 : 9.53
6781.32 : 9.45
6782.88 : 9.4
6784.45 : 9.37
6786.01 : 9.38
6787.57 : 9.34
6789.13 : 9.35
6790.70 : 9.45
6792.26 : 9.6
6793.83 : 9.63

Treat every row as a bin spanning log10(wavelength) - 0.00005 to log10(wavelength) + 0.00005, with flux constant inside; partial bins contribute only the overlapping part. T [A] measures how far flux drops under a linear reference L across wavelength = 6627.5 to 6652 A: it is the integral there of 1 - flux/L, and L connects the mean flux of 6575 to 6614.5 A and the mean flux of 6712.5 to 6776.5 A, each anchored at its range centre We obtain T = -0.2 A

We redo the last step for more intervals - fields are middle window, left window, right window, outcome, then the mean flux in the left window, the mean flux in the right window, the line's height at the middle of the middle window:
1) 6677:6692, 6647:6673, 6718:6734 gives 0.0 A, 9.59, 9.47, 9.54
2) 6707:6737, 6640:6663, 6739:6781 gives 0.1 A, 9.72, 9.43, 9.53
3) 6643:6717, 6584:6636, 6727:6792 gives 0.1 A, 9.65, 9.45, 9.56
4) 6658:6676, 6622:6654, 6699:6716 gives 0.2 A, 9.68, 9.51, 9.61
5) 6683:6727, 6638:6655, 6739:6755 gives 0.6 A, 9.78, 9.46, 9.59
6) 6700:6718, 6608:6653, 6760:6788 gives 0.1 A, 9.72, 9.4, 9.54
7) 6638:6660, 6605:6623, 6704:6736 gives -0.1 A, 9.78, 9.48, 9.68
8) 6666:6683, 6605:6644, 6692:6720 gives 0.1 A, 9.71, 9.42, 9.53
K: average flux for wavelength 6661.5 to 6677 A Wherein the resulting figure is 9.49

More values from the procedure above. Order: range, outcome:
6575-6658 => 9.67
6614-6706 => 9.6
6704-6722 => 9.42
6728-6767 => 9.51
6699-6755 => 9.48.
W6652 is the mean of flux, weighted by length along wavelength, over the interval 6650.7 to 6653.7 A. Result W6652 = 9.77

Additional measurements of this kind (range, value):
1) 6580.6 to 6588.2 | 9.75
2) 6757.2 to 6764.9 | 9.56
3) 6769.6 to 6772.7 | 9.24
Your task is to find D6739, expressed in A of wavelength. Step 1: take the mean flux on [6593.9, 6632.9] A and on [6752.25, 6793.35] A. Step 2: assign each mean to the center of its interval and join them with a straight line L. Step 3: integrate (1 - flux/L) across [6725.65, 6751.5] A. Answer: -0.20 A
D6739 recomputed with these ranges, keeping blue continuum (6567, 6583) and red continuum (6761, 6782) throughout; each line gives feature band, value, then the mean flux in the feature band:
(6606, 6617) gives -0.34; 9.7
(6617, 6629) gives -0.61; 9.89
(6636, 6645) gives -0.29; 9.71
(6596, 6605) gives 0.04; 9.37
